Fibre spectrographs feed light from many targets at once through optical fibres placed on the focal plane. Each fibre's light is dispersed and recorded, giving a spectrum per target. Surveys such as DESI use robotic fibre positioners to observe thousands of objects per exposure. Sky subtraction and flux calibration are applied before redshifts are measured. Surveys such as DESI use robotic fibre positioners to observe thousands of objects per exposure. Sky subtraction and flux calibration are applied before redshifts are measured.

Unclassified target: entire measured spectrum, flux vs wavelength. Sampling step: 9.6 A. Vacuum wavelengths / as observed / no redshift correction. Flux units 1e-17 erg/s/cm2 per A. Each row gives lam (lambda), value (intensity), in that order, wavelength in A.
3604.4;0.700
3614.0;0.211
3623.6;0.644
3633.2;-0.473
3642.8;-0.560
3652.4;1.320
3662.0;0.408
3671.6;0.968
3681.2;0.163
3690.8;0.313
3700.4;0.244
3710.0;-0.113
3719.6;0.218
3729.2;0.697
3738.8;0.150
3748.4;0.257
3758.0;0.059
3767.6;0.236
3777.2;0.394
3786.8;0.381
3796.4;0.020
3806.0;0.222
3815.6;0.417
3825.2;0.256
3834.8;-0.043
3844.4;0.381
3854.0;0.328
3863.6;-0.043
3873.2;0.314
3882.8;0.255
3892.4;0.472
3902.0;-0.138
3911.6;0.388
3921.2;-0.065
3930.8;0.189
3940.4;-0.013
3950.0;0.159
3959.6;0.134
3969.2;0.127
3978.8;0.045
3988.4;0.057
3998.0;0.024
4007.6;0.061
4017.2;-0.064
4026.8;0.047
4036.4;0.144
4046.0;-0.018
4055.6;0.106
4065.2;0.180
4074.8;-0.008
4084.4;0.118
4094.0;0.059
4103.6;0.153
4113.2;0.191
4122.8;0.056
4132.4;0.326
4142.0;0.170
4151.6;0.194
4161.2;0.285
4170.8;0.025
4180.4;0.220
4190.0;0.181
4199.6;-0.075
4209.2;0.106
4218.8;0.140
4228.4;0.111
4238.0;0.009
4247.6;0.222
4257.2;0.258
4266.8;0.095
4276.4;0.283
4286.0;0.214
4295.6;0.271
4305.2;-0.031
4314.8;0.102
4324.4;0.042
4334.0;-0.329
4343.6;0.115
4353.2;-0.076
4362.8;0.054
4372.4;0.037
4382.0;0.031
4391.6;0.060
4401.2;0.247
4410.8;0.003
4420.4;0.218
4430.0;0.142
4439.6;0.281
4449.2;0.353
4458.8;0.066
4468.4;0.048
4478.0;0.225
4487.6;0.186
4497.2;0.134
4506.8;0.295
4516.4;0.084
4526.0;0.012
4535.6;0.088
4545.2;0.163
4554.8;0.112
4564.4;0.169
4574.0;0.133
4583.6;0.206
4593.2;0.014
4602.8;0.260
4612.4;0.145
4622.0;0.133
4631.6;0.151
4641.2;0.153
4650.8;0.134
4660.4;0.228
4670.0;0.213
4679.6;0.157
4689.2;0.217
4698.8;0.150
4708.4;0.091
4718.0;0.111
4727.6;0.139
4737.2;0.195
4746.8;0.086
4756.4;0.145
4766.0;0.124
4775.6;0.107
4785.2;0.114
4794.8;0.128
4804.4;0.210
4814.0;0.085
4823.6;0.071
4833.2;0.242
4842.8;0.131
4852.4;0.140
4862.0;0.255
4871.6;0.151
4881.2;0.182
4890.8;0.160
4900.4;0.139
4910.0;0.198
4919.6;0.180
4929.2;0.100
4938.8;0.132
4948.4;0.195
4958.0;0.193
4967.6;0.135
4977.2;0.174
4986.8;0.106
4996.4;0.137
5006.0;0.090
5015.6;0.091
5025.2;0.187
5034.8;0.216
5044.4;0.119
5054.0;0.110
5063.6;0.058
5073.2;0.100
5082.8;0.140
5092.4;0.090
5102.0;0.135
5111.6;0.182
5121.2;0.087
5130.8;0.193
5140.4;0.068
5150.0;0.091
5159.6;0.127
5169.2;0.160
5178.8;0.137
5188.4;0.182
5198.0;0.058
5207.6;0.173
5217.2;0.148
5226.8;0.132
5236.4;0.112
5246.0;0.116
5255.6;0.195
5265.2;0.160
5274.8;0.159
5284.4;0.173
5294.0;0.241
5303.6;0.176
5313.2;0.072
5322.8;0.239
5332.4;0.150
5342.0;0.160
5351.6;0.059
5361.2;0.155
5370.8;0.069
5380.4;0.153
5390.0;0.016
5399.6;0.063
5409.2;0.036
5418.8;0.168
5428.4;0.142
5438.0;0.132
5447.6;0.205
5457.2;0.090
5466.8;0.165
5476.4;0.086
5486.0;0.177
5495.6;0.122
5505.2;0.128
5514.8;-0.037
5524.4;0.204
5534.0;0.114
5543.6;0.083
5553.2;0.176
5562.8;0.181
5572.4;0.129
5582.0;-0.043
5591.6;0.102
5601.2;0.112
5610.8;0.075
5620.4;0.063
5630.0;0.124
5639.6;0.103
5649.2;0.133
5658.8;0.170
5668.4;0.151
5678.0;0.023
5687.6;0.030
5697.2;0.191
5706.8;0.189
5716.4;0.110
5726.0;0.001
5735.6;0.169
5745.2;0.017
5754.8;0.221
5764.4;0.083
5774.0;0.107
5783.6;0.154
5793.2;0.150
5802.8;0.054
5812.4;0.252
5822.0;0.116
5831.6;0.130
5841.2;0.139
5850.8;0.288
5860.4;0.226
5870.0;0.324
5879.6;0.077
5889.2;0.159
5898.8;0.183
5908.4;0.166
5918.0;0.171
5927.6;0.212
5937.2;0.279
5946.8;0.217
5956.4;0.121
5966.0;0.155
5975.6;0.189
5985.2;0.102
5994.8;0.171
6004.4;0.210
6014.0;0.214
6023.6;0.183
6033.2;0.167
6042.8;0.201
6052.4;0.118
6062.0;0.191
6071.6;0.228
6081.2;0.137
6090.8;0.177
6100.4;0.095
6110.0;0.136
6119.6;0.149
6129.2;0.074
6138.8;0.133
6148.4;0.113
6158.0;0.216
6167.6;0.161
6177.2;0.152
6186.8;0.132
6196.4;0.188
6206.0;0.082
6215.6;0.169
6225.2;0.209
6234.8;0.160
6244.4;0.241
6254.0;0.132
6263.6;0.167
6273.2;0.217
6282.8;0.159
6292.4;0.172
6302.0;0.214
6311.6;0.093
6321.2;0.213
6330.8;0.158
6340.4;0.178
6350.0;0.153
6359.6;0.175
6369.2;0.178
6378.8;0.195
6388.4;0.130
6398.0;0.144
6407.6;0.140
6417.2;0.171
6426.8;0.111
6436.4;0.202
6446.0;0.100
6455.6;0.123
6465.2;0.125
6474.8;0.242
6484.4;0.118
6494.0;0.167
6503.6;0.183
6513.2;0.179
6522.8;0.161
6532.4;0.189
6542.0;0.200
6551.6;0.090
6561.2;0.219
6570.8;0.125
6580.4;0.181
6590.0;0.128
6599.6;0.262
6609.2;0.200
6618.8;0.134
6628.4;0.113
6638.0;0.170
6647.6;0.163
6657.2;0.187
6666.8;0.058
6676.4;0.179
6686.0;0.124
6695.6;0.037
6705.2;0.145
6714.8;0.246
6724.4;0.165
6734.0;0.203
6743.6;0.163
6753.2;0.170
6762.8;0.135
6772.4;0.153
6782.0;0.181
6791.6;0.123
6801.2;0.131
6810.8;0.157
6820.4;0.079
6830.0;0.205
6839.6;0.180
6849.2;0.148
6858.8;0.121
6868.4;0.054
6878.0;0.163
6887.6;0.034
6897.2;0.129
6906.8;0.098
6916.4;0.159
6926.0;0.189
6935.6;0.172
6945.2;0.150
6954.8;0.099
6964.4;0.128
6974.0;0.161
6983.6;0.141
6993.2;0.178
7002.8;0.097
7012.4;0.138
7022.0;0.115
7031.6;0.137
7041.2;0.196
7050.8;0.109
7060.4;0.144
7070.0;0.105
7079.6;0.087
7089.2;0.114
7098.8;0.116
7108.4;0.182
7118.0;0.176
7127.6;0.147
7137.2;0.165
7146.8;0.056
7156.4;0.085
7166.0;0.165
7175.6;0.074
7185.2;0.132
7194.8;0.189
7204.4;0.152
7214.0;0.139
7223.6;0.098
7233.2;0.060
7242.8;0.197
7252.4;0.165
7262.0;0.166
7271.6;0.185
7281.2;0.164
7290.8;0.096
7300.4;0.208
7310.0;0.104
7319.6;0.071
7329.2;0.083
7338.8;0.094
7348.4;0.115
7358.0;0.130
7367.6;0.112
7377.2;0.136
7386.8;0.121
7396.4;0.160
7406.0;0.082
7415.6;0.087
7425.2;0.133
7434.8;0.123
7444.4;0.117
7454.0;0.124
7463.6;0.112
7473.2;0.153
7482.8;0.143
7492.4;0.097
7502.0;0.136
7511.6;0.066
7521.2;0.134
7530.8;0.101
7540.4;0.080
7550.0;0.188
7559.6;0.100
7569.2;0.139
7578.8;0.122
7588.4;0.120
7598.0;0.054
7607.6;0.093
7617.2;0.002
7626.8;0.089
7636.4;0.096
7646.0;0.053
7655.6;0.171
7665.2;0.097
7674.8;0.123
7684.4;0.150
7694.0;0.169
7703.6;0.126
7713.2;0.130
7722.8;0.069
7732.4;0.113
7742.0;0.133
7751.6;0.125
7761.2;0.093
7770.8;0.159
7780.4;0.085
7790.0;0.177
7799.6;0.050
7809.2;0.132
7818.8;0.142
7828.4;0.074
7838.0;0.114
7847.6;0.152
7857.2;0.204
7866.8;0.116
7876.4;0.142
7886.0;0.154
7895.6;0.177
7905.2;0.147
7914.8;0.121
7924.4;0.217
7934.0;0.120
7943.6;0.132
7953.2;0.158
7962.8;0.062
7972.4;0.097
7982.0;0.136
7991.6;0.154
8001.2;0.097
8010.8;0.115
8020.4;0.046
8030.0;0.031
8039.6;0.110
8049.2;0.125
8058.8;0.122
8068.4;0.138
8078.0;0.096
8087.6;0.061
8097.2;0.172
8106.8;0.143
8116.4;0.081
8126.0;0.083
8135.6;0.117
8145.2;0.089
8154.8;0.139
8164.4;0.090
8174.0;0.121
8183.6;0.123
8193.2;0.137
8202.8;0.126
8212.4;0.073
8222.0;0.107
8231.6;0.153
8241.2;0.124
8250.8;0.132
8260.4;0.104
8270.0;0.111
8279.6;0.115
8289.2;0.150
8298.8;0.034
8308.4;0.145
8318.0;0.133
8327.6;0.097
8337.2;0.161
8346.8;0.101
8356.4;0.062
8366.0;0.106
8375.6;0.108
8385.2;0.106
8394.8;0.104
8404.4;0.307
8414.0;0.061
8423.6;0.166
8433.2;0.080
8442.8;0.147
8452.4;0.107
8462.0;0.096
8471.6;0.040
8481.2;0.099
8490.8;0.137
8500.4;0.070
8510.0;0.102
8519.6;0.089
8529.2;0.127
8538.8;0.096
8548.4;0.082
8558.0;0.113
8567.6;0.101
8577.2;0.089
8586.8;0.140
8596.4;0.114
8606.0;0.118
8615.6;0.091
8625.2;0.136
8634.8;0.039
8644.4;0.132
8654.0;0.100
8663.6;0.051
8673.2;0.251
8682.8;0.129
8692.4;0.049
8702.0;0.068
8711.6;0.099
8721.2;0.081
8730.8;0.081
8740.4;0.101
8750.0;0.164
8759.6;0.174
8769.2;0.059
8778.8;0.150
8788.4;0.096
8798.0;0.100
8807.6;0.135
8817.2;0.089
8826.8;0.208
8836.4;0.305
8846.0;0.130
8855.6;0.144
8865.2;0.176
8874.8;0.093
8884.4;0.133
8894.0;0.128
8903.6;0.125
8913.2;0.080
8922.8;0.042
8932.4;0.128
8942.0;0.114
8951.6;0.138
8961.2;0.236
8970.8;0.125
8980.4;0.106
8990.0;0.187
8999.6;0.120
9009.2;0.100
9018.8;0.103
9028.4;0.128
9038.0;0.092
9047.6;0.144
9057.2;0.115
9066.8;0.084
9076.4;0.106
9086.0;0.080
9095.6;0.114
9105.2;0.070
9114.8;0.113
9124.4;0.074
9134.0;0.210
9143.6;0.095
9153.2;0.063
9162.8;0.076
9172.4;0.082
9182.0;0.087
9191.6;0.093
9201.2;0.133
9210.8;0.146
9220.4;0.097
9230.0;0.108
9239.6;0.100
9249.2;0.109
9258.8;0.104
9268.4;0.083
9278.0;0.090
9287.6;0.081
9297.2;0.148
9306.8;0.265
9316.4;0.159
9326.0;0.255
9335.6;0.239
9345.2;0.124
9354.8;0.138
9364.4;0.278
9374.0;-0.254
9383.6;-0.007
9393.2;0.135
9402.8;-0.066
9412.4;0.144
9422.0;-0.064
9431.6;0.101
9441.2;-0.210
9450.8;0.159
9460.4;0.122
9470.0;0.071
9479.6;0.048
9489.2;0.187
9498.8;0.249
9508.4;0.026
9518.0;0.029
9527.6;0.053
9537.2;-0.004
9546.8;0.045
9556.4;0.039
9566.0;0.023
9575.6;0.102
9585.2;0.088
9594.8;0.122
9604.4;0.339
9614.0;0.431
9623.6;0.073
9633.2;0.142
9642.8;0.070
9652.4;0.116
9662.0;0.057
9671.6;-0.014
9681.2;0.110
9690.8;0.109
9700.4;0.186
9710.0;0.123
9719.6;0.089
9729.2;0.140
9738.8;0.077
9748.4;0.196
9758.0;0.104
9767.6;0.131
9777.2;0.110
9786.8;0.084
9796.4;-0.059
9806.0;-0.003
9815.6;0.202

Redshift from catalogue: 1.58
